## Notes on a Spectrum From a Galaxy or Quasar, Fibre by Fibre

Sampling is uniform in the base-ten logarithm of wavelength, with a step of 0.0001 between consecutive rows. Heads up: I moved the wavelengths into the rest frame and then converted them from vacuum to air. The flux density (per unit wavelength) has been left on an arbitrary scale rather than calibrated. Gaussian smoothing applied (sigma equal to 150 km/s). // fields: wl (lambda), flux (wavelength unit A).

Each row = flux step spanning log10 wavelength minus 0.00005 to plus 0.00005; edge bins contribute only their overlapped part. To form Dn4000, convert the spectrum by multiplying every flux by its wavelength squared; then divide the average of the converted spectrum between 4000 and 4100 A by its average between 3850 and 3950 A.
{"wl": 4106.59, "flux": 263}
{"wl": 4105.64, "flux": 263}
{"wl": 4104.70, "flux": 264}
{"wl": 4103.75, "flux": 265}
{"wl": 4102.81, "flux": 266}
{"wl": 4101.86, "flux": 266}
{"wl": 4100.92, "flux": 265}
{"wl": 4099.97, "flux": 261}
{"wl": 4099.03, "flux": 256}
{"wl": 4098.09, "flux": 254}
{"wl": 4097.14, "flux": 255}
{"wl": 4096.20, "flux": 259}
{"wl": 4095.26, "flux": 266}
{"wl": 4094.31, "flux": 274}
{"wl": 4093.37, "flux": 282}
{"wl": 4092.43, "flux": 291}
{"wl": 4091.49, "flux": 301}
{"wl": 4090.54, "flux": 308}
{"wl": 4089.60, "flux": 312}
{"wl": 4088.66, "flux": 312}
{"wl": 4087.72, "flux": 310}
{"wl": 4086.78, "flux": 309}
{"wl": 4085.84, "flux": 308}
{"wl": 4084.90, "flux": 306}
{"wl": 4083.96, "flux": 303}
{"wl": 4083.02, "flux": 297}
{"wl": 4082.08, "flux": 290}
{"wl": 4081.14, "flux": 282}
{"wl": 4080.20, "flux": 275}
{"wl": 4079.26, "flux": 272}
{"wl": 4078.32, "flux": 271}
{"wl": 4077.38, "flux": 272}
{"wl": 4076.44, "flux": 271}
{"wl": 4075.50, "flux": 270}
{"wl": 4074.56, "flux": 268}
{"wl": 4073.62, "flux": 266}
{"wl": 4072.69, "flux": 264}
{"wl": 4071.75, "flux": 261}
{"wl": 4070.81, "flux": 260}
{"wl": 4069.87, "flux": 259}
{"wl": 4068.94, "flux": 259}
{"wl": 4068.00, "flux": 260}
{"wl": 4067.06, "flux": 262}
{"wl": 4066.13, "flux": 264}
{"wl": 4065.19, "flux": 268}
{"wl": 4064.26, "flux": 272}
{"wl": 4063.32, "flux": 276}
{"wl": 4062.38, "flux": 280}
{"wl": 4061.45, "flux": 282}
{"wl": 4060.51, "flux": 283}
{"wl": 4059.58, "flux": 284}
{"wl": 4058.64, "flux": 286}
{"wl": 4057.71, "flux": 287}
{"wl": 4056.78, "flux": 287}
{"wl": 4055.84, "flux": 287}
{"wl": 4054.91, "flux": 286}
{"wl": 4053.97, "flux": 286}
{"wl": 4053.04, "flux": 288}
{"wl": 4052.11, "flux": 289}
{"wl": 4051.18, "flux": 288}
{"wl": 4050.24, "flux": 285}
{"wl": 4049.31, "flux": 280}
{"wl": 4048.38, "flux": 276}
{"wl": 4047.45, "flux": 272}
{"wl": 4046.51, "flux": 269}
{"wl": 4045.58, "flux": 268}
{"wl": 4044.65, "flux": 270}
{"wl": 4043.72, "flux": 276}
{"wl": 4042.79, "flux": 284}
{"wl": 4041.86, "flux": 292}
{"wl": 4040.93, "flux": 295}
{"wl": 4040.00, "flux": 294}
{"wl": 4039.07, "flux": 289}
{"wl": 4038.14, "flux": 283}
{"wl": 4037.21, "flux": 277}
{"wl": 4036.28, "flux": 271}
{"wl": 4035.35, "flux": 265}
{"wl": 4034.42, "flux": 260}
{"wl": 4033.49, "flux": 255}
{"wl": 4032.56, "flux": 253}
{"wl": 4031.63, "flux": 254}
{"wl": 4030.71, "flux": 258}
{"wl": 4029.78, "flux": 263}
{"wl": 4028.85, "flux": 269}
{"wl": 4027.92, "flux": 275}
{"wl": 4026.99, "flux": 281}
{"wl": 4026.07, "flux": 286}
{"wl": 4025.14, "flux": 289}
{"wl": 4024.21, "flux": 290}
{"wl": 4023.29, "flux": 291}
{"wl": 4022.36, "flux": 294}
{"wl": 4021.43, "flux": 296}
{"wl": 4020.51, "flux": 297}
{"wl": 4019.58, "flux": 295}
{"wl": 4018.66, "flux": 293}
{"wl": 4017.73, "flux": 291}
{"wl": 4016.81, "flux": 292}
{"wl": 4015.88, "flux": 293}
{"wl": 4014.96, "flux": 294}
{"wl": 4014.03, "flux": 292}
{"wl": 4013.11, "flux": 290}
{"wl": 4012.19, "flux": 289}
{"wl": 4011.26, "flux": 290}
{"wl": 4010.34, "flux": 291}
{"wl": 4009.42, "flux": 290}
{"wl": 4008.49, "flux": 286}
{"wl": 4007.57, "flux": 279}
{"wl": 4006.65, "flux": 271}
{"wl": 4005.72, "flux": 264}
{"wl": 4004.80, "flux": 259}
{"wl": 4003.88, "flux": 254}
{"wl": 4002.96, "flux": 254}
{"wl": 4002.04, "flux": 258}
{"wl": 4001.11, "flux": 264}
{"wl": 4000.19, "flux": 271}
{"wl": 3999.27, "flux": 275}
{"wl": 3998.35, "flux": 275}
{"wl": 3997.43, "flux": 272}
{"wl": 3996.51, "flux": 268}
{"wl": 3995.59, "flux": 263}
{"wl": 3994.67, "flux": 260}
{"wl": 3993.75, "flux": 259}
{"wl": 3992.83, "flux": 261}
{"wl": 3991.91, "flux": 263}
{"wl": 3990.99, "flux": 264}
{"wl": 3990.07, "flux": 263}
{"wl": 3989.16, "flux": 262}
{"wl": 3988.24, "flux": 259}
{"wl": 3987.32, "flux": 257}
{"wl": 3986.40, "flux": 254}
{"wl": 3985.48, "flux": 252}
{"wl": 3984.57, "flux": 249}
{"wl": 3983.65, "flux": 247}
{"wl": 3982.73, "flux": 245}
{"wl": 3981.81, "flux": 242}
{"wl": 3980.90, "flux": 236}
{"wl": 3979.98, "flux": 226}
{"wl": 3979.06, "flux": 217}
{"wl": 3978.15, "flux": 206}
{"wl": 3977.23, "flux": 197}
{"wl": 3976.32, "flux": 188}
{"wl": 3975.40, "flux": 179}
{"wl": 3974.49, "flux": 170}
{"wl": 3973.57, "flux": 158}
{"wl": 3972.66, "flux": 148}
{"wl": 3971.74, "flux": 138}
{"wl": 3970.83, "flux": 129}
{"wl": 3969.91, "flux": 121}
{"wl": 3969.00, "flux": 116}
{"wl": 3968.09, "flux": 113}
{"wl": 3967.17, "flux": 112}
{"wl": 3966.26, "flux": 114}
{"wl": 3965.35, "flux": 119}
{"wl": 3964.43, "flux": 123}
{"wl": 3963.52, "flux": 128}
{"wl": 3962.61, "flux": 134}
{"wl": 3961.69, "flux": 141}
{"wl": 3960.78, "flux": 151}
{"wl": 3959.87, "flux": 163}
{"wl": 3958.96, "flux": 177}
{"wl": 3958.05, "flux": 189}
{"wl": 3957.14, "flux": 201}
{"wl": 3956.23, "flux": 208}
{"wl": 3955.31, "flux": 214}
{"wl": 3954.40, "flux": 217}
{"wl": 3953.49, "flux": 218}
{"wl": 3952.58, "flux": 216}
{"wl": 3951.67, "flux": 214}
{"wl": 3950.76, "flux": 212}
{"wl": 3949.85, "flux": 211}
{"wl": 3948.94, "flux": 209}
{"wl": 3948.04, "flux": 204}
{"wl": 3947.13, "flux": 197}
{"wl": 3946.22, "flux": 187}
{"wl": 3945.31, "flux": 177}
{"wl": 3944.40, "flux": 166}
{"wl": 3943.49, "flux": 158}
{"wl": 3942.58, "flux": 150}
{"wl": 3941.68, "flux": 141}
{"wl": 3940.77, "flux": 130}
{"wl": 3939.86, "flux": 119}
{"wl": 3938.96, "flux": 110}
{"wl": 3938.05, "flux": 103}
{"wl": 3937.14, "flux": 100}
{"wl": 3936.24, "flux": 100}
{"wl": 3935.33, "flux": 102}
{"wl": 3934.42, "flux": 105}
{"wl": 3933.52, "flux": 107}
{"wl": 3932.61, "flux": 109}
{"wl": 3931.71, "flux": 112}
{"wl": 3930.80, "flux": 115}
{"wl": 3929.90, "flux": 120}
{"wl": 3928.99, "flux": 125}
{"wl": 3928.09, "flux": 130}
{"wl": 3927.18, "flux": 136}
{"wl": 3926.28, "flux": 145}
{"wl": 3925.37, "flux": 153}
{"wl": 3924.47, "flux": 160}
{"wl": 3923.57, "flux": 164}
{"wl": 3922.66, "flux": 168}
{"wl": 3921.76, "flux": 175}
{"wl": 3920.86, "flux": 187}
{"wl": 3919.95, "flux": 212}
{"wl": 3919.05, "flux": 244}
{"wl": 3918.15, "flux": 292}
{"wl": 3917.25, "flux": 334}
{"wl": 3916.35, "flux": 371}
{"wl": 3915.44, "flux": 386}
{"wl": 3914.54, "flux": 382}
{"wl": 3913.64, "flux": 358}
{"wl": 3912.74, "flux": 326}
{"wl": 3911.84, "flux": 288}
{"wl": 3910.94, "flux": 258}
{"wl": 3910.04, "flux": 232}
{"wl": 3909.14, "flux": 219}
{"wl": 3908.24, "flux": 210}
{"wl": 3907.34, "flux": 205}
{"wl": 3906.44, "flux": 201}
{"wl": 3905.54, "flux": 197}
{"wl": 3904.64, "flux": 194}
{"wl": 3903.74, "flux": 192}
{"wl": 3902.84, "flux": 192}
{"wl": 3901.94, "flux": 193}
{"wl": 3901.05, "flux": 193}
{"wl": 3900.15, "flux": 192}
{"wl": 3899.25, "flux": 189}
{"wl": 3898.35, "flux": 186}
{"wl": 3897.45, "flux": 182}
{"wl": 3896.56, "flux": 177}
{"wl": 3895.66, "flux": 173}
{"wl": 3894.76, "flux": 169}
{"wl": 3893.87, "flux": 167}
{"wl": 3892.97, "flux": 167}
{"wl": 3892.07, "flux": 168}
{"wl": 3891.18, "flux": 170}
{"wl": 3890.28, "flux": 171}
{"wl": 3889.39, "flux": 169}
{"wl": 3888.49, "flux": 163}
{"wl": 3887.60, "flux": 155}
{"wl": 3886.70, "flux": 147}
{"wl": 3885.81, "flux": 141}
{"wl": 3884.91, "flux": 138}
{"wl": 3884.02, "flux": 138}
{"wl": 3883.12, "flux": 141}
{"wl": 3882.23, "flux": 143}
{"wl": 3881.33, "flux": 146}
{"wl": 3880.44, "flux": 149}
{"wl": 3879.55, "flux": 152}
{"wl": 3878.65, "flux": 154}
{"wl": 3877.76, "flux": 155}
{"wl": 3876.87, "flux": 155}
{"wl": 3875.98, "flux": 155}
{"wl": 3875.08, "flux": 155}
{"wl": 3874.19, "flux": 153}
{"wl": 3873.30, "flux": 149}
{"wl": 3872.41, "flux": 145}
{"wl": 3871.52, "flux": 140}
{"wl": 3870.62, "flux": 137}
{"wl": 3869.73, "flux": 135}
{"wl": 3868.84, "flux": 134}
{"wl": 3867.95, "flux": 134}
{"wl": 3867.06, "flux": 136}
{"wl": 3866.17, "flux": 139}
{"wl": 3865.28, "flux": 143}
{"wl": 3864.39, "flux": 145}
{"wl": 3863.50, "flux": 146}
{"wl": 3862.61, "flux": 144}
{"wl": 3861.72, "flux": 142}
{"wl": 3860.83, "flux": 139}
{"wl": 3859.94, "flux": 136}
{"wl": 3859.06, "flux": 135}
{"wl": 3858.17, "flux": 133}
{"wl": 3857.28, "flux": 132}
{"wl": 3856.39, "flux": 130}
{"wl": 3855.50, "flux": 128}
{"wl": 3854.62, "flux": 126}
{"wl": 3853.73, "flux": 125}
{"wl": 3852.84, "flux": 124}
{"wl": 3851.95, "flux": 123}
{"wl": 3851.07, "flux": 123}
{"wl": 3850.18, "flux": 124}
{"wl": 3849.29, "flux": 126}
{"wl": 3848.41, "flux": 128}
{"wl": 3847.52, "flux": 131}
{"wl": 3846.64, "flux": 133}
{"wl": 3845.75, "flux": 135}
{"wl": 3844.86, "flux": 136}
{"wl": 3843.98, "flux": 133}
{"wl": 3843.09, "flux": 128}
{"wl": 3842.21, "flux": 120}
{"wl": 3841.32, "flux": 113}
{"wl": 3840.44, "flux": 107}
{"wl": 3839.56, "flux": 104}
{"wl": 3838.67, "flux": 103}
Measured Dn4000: 1.78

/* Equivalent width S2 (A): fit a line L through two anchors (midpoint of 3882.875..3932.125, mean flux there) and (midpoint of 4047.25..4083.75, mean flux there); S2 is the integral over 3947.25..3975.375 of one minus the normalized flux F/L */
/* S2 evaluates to 7.3 A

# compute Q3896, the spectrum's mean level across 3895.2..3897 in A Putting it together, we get 174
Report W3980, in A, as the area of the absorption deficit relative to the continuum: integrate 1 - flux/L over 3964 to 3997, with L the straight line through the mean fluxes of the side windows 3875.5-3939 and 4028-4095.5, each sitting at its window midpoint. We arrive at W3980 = 3.5 A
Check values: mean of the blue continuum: 182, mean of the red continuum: 279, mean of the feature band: 205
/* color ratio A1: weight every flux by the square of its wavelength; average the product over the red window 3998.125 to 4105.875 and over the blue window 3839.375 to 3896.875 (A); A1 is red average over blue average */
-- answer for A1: 2.15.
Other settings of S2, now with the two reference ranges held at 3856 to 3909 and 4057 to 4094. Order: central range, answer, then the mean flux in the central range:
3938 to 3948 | 2.27 A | 153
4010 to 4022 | -2.39 A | 293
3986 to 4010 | -3.43 A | 266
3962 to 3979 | 5.51 A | 146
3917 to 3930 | 0.16 A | 182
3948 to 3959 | -0.21 A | 208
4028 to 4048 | -1.11 A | 272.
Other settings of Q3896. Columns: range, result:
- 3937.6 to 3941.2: 115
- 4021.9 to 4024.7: 292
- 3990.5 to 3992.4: 263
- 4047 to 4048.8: 274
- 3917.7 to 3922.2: 222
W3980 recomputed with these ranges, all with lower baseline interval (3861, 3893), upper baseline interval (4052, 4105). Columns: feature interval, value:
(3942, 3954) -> 0.06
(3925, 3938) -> 4.64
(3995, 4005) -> -1.64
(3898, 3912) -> -3.42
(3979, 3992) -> -1.86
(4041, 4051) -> -0.82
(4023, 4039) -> -1.58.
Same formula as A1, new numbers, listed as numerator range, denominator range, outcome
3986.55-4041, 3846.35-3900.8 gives 2.00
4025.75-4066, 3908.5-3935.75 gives 1.43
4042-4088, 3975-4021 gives 1.10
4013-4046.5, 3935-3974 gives 1.86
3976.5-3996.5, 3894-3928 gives 1.16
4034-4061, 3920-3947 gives 2.16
